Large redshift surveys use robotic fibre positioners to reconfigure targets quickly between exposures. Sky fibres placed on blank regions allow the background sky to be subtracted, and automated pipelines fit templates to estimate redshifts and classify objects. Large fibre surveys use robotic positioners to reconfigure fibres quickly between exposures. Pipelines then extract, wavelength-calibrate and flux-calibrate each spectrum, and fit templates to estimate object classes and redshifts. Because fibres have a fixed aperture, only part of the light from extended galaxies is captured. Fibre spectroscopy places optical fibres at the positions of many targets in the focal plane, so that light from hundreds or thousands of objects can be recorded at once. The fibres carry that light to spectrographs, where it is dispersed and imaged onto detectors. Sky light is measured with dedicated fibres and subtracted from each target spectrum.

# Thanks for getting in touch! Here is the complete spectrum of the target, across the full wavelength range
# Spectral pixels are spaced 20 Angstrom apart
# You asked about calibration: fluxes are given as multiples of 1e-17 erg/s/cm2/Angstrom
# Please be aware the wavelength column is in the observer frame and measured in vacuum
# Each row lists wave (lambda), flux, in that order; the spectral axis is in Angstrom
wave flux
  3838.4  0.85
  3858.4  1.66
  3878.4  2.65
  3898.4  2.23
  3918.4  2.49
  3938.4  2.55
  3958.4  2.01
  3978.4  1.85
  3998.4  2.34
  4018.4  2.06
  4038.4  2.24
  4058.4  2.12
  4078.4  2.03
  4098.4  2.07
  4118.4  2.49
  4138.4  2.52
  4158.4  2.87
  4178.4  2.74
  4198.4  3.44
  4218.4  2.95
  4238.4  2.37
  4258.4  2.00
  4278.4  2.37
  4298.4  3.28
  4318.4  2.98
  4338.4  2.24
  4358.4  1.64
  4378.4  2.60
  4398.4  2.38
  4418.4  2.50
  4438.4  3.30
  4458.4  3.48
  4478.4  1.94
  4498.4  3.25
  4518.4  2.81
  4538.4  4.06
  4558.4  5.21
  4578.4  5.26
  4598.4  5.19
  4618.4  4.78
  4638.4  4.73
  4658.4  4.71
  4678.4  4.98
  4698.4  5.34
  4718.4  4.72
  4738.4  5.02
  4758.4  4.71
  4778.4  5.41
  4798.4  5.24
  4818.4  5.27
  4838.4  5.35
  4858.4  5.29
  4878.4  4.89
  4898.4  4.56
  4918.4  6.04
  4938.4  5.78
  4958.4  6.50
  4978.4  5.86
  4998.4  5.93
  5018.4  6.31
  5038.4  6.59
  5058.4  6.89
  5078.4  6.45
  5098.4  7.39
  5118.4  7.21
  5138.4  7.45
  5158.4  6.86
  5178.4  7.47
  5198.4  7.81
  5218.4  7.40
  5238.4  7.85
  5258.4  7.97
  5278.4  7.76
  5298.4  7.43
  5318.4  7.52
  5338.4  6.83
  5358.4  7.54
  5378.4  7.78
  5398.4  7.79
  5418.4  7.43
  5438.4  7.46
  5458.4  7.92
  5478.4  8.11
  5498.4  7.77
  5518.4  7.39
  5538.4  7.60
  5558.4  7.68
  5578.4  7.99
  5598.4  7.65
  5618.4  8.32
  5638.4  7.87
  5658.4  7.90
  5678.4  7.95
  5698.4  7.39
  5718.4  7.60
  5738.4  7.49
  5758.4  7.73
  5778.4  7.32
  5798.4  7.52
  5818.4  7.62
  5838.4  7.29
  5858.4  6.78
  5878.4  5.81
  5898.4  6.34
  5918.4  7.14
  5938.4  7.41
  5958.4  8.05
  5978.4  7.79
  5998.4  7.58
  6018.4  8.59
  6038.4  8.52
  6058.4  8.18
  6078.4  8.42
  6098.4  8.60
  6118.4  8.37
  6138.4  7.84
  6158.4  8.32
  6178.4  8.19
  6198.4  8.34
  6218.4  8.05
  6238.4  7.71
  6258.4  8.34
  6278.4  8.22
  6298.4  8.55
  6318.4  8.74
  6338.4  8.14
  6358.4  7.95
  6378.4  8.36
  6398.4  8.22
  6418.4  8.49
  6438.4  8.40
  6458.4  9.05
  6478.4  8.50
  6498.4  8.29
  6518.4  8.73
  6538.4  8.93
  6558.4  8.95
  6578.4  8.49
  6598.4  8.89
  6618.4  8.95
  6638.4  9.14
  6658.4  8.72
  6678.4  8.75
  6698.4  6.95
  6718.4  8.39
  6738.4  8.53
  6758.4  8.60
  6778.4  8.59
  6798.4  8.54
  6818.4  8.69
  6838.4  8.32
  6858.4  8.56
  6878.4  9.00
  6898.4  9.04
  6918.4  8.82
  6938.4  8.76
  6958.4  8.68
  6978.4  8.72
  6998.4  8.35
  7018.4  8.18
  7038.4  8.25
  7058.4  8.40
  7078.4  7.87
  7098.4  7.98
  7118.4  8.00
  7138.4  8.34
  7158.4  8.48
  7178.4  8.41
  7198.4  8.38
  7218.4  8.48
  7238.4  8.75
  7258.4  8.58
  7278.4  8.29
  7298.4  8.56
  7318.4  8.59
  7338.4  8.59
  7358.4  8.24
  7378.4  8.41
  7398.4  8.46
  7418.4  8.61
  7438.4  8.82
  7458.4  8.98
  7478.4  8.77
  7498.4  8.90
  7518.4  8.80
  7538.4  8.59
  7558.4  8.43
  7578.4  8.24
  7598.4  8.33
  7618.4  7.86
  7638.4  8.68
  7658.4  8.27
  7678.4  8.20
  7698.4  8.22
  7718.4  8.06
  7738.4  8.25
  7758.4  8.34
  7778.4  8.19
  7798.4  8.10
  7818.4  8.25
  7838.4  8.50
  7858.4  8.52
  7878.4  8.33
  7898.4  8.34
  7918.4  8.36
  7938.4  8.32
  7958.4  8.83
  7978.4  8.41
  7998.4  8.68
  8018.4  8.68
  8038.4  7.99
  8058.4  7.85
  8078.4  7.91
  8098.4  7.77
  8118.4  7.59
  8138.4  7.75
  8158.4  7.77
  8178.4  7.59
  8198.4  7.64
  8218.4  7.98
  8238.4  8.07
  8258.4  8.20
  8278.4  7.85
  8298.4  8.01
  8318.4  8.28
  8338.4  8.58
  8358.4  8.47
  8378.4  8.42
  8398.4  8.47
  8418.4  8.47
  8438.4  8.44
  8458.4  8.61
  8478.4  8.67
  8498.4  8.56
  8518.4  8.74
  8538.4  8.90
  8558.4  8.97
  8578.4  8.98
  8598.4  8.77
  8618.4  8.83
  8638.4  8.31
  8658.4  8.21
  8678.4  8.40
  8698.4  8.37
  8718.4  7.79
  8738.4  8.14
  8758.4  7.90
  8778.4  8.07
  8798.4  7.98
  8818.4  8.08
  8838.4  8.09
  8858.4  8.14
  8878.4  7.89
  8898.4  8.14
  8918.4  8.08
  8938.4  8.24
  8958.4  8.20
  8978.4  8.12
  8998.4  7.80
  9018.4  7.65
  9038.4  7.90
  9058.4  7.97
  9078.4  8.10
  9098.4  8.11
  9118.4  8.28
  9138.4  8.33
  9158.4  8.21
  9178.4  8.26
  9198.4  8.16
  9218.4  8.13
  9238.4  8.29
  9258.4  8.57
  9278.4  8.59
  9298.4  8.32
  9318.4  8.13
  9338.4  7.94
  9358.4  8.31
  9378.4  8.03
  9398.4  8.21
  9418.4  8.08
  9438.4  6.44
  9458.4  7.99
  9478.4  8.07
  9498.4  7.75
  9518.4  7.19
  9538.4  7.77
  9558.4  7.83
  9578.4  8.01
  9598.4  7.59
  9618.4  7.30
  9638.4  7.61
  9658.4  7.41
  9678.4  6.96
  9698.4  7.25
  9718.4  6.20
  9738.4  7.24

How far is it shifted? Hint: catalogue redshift 0.137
